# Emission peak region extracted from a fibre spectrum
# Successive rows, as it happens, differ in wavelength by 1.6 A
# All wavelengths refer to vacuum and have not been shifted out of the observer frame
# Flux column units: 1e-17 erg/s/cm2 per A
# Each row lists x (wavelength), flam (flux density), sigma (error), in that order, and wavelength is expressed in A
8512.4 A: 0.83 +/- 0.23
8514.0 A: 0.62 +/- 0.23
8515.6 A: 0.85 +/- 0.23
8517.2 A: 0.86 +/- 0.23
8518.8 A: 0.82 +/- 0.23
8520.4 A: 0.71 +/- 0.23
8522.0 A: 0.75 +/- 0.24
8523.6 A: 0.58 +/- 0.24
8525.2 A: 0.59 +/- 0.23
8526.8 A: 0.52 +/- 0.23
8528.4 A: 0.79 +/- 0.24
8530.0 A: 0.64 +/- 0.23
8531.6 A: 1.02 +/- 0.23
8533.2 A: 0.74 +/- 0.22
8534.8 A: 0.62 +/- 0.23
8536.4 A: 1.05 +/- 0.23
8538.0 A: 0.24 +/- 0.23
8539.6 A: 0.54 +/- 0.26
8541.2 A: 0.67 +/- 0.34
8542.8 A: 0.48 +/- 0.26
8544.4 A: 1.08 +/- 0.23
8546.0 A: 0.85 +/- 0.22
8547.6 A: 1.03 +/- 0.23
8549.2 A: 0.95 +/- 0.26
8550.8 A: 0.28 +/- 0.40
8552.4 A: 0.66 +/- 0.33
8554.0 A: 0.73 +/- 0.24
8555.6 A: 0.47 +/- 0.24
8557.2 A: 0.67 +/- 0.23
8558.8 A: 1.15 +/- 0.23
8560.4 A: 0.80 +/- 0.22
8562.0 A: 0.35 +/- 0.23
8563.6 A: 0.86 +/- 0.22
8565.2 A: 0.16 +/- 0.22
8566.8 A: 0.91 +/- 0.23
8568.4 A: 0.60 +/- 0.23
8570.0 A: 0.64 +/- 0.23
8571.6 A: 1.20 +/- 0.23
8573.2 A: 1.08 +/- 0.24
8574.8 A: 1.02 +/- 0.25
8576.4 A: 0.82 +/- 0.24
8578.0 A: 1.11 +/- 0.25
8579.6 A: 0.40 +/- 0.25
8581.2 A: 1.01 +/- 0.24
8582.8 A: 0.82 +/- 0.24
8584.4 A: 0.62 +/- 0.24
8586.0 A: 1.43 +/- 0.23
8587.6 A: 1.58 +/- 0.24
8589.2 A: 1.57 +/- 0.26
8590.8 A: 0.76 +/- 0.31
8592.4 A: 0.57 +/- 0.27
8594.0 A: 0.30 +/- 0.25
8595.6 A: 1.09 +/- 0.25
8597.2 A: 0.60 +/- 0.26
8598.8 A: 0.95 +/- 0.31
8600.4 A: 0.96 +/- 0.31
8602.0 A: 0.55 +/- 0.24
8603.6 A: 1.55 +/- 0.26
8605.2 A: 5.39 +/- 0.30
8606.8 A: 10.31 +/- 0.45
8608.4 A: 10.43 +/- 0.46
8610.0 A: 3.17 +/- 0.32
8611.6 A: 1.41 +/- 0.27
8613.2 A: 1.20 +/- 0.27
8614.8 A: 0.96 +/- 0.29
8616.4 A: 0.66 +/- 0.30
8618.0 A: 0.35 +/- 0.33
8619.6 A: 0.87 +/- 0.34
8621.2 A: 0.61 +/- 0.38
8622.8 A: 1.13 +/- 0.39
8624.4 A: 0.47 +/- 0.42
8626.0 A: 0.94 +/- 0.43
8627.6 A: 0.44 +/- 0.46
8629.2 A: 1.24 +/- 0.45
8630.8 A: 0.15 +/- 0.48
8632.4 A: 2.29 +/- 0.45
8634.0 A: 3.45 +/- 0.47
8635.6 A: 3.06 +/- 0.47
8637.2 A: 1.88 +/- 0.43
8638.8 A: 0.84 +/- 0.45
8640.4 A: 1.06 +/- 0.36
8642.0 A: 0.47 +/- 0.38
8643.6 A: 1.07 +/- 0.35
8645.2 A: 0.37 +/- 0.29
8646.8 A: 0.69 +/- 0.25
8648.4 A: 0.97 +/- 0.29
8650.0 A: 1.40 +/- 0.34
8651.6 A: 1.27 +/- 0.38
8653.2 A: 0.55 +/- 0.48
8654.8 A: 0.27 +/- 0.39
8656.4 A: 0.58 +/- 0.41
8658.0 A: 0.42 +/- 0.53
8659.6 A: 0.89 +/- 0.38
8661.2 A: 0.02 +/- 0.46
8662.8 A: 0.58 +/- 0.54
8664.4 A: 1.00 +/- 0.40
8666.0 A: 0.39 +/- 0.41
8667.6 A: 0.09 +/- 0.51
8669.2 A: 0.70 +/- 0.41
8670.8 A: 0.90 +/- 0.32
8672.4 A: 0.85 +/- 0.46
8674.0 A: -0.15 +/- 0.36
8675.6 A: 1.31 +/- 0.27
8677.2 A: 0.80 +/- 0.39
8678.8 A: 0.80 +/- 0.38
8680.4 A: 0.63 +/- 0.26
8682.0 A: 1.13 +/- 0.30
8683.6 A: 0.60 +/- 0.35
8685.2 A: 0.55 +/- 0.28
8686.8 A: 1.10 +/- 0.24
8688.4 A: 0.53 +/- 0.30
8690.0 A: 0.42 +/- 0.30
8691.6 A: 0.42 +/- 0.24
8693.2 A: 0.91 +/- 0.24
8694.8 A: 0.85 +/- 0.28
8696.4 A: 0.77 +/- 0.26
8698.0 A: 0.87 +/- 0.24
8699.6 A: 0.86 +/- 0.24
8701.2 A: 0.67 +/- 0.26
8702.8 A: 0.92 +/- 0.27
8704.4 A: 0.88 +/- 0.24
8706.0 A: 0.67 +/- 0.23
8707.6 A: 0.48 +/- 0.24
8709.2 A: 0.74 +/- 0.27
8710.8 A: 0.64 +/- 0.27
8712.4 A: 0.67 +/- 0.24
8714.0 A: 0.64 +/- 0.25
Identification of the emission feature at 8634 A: [N II]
